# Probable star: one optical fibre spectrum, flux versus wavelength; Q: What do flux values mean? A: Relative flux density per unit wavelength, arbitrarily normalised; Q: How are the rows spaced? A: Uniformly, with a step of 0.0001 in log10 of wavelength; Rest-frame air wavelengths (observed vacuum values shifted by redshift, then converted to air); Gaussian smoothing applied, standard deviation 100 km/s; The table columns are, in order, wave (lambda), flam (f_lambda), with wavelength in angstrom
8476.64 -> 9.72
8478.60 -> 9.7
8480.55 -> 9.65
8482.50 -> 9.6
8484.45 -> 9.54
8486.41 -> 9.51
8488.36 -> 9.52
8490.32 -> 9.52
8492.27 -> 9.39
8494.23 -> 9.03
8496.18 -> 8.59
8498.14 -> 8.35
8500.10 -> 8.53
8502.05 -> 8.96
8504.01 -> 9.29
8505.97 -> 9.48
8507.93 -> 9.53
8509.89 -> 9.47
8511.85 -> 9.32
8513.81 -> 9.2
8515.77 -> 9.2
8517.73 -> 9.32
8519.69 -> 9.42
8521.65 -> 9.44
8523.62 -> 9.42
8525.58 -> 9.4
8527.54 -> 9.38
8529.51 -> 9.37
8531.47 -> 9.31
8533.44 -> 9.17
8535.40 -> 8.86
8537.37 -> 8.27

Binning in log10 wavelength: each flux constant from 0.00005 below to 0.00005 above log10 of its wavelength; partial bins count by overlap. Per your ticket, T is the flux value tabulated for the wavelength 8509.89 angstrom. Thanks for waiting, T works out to 9.47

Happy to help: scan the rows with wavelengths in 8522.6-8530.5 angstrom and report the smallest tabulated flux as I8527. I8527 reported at 9.37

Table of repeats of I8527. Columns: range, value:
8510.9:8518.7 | 9.2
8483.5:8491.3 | 9.51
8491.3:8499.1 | 8.35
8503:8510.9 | 9.29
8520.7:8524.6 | 9.42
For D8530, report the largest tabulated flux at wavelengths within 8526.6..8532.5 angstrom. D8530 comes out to 9.38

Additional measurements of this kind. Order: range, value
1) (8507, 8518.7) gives 9.53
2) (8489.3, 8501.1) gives 9.52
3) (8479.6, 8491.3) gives 9.65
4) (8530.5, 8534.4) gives 9.31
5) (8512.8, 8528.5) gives 9.44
